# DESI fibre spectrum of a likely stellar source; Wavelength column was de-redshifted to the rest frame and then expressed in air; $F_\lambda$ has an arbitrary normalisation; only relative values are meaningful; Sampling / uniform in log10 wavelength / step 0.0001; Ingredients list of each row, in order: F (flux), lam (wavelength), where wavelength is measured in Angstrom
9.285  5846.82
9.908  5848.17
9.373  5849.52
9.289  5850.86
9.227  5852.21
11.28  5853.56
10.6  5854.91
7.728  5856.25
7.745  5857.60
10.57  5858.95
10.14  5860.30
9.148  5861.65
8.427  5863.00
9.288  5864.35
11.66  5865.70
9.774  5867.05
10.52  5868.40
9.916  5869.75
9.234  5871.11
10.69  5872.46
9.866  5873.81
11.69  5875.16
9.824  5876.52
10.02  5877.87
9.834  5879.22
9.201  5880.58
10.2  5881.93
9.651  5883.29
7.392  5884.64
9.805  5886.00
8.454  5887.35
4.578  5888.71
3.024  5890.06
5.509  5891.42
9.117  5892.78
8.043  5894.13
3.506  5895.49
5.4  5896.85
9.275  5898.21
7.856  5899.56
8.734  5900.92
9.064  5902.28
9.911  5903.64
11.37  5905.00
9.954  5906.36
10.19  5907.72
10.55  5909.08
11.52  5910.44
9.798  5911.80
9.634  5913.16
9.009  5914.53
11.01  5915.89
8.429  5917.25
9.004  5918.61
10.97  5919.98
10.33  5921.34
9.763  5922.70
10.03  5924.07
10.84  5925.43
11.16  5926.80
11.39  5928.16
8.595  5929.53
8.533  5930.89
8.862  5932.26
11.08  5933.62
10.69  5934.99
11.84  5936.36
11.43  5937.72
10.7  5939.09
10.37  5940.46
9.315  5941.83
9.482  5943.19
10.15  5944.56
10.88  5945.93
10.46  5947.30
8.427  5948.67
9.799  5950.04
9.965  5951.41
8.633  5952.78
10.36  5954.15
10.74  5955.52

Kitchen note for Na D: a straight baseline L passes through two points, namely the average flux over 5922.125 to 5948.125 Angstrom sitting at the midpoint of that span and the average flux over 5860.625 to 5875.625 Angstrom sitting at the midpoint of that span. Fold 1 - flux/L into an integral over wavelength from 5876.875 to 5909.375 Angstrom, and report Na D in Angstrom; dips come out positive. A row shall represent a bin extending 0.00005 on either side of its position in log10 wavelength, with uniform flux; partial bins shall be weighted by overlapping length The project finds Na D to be 5.66 Angstrom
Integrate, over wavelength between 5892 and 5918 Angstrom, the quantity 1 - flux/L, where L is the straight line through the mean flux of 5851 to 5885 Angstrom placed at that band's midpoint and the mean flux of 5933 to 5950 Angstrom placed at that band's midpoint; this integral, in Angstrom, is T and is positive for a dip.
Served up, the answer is 2.6 Angstrom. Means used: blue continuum 9.76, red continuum 10.4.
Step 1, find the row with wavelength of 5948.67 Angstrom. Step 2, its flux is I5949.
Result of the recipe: 8.427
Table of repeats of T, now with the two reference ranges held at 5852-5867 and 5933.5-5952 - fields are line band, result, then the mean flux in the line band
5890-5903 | 3.6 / 7.15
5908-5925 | 0.1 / 10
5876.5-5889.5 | 1.4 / 8.8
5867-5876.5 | -0.5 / 10.2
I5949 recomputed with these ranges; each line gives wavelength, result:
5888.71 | 4.578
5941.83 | 9.315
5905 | 11.37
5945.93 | 10.88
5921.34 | 10.33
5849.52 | 9.373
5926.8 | 11.16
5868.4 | 10.52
